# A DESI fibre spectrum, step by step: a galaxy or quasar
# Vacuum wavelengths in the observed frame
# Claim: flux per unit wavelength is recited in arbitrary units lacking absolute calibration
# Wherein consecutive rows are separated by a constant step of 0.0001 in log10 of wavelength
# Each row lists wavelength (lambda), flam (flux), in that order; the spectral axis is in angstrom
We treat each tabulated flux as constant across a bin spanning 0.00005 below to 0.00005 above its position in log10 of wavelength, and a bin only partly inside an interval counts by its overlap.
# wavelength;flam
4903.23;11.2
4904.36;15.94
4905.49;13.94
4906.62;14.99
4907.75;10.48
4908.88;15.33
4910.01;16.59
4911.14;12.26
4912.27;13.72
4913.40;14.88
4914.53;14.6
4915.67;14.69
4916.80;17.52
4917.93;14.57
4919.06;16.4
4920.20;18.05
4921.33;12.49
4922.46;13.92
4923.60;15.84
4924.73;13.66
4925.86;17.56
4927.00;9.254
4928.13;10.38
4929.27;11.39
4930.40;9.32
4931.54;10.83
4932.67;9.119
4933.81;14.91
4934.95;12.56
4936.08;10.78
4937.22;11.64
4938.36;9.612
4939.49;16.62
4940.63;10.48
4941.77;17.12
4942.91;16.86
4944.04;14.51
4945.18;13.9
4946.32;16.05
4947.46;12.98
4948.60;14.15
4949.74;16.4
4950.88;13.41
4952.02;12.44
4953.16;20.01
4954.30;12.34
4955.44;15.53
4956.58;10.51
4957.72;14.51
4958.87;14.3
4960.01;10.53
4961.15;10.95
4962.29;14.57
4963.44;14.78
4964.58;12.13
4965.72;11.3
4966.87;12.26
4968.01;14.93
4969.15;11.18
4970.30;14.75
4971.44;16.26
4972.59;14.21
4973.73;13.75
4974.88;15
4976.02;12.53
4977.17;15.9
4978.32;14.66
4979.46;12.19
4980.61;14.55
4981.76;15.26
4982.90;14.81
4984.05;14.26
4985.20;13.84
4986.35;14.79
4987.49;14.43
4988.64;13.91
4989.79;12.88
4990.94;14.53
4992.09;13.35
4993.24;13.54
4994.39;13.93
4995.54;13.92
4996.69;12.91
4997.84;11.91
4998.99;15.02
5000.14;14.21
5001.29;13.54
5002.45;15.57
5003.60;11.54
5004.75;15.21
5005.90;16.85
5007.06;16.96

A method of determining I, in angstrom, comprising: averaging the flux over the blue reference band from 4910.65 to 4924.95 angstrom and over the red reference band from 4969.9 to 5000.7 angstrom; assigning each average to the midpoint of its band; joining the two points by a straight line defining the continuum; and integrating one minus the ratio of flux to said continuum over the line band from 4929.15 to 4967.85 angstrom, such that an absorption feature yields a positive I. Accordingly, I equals 3.40 angstrom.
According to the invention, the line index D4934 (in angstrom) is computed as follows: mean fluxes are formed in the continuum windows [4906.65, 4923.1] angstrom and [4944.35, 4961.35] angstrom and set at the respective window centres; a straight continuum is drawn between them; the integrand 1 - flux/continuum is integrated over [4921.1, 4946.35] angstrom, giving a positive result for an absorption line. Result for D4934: 2.4 angstrom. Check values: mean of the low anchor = 14.7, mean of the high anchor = 13.9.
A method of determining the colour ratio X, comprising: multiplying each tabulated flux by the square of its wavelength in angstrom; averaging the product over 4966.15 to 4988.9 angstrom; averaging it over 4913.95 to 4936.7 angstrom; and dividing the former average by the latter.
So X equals 1.08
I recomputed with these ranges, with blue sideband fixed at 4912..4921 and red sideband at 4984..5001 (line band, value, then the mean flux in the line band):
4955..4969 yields 1.5 angstrom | 12.9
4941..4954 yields -0.3 angstrom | 15.1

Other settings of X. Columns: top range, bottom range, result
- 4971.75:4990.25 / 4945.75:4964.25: 1.03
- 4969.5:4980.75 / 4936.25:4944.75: 1.06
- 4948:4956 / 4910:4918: 1.03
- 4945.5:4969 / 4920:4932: 1.08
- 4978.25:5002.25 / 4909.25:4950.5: 1.04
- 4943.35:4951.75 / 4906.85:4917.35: 1.01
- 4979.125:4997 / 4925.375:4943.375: 1.16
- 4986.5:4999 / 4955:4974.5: 1.04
